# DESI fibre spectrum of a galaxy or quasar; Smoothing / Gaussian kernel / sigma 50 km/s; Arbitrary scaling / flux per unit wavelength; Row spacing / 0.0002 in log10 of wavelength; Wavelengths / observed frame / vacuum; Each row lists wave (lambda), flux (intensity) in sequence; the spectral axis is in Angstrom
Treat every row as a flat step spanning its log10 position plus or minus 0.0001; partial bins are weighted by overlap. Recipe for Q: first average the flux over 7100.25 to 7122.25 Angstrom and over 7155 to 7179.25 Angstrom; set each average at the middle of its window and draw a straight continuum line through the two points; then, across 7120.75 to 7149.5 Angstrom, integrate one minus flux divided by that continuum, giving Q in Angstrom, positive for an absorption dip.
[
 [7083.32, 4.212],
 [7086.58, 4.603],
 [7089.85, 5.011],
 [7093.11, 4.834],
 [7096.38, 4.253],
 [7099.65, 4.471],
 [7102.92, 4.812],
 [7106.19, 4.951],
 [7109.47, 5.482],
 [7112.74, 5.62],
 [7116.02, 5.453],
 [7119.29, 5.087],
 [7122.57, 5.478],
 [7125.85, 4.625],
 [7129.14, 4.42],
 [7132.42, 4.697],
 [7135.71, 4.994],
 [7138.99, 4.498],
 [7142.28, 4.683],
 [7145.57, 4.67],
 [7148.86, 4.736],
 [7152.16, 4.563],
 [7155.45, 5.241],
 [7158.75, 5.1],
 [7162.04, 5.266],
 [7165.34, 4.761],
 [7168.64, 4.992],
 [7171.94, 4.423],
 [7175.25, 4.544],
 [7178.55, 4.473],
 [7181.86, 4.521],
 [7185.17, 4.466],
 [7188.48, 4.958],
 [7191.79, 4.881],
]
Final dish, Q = 1.7 Angstrom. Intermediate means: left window 5.21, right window 4.85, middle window 4.76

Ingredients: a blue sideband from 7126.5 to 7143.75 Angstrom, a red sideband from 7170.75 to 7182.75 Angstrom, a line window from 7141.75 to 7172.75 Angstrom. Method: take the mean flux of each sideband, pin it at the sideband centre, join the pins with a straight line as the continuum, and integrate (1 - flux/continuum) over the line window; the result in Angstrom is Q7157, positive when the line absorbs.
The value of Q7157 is -2.0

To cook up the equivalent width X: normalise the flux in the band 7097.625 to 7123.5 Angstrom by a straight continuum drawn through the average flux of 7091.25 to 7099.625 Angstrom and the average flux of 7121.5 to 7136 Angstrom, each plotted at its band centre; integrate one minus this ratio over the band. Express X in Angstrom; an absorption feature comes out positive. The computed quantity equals -2.69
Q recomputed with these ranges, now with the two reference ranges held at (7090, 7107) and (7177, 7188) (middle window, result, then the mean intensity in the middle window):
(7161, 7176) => -0.8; 4.79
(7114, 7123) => -1.3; 5.33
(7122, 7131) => -0.2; 4.76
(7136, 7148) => -0.2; 4.67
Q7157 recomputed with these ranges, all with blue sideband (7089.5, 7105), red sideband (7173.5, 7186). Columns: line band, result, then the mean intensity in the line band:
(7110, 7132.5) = -2.4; 5.1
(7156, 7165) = -1.2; 5.13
